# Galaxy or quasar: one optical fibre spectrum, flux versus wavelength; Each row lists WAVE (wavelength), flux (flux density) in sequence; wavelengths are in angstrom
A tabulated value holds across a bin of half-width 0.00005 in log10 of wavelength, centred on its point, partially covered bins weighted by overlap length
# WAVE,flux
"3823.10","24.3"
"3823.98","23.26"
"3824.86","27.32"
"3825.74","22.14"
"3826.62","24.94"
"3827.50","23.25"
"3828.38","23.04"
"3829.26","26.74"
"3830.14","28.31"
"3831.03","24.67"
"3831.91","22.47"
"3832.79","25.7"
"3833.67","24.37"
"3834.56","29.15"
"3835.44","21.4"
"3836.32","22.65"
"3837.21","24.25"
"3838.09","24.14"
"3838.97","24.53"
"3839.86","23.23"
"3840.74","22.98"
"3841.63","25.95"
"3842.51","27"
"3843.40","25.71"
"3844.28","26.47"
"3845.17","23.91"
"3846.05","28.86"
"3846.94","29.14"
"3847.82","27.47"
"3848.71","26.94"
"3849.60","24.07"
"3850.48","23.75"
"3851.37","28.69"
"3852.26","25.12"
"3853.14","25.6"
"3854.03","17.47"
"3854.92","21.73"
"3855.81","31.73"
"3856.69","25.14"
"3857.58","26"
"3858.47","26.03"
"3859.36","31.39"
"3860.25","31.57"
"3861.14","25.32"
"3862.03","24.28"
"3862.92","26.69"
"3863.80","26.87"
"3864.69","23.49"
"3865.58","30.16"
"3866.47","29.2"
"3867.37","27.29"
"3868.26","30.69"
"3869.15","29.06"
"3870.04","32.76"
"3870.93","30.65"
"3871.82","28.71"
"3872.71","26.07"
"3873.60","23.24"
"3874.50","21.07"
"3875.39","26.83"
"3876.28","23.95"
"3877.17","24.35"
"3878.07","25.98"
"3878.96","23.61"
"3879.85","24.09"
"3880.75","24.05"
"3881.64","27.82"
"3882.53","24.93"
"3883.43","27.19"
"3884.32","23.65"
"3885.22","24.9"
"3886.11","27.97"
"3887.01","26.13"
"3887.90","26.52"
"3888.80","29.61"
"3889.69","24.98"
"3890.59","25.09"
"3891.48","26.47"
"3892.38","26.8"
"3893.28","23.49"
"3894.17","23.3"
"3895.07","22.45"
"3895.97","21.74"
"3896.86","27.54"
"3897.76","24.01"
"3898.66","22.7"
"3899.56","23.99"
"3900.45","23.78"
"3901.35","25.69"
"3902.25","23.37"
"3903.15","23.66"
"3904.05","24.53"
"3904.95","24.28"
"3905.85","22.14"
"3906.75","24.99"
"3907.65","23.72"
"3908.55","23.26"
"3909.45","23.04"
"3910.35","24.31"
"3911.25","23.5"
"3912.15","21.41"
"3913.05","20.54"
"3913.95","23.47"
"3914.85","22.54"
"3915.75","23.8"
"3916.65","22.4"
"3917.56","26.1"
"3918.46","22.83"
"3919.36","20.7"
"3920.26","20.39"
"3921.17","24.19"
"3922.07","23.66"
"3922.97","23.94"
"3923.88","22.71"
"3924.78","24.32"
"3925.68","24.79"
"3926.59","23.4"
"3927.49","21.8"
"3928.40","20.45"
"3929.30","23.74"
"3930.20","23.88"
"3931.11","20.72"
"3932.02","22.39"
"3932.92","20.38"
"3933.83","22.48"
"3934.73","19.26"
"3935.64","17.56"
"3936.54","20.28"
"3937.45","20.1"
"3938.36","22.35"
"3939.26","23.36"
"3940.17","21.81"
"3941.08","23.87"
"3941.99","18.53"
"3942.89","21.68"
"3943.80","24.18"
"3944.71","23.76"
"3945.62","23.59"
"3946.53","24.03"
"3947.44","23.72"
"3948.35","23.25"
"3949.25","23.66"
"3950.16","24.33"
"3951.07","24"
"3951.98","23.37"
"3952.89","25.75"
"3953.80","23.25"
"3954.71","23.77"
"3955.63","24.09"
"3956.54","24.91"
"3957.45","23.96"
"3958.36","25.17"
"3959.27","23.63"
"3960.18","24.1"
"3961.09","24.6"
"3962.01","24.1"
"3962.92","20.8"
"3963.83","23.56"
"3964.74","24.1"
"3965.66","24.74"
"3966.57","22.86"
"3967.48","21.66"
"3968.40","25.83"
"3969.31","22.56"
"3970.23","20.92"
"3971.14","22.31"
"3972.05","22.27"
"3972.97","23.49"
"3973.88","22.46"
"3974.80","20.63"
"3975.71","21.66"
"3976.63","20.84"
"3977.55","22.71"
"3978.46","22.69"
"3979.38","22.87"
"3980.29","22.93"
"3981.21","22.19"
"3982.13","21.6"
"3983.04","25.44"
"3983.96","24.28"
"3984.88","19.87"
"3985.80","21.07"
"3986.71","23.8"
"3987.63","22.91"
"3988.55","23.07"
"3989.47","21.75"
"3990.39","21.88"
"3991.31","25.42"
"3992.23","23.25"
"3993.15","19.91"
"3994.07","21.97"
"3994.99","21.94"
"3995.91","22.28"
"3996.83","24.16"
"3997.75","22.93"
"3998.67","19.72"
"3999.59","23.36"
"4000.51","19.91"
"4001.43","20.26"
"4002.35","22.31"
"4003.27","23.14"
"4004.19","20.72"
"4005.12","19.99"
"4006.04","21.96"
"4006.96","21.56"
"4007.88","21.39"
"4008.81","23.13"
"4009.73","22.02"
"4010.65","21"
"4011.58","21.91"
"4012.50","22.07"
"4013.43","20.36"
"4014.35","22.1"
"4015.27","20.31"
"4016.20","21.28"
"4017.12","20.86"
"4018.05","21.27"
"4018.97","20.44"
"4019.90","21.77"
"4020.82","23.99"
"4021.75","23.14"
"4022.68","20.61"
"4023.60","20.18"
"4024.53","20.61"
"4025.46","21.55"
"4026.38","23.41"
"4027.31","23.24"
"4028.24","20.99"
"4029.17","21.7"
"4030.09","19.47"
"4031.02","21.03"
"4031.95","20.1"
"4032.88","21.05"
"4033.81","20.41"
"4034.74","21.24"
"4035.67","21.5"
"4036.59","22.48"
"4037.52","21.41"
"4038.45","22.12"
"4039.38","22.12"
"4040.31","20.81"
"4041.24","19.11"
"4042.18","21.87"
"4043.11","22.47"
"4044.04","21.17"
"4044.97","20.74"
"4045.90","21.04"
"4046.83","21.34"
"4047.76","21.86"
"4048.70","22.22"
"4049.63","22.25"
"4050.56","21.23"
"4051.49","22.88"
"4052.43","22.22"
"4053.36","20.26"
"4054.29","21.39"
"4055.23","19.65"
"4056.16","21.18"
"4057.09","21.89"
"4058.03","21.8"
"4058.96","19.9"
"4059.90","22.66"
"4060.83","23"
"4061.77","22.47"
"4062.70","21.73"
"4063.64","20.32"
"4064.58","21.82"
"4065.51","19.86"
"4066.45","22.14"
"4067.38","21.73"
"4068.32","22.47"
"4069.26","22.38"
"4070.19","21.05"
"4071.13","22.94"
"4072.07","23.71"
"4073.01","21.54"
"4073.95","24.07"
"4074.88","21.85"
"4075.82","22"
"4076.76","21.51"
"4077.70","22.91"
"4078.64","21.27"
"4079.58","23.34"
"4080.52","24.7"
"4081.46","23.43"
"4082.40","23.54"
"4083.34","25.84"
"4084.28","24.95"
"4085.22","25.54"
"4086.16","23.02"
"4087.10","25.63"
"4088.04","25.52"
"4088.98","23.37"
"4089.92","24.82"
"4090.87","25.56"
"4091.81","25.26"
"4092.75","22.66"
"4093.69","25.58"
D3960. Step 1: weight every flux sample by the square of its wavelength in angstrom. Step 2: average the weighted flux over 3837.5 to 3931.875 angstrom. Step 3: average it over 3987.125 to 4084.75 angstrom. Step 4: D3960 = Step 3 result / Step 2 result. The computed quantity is 0.9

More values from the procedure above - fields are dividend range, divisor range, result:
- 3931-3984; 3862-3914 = 0.94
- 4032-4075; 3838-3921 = 0.94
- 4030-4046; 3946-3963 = 0.92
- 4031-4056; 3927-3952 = 1.01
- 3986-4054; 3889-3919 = 0.96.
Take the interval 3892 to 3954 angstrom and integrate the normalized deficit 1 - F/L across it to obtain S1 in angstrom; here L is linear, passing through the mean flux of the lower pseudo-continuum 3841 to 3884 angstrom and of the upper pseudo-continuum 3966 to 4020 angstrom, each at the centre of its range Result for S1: 3.5 angstrom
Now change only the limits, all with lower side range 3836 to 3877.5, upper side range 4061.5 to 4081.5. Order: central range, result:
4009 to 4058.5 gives 3.2 angstrom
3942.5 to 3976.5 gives 1.3 angstrom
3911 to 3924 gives 1.2 angstrom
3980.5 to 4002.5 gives 1.3 angstrom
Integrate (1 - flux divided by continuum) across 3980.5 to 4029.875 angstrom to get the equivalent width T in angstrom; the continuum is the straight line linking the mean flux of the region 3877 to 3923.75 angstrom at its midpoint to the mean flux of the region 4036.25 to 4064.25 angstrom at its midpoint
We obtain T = 0.9 angstrom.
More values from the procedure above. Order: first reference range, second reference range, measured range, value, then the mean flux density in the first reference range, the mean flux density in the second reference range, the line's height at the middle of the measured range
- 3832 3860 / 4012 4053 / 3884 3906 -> -0.3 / 25.5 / 21.5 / 24.4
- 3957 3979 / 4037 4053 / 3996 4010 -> 0.4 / 23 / 21.6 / 22.3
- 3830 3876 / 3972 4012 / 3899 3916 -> 0.8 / 26.1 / 22.1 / 24.6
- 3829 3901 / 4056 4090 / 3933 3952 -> 1.8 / 25.8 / 22.7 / 24.6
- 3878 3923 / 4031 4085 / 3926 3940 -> 1.3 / 24.2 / 21.9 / 23.7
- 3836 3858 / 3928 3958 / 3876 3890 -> -0.8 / 25.3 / 22.6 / 24.3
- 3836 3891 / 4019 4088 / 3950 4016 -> 2.6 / 26.1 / 22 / 23.5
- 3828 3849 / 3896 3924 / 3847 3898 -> -3.4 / 25.4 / 23.4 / 24.5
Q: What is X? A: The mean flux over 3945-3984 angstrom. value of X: 23.3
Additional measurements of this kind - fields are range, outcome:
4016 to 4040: 21.5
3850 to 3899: 26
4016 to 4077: 21.6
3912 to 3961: 22.8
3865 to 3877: 27.5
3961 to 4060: 21.9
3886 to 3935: 23.6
